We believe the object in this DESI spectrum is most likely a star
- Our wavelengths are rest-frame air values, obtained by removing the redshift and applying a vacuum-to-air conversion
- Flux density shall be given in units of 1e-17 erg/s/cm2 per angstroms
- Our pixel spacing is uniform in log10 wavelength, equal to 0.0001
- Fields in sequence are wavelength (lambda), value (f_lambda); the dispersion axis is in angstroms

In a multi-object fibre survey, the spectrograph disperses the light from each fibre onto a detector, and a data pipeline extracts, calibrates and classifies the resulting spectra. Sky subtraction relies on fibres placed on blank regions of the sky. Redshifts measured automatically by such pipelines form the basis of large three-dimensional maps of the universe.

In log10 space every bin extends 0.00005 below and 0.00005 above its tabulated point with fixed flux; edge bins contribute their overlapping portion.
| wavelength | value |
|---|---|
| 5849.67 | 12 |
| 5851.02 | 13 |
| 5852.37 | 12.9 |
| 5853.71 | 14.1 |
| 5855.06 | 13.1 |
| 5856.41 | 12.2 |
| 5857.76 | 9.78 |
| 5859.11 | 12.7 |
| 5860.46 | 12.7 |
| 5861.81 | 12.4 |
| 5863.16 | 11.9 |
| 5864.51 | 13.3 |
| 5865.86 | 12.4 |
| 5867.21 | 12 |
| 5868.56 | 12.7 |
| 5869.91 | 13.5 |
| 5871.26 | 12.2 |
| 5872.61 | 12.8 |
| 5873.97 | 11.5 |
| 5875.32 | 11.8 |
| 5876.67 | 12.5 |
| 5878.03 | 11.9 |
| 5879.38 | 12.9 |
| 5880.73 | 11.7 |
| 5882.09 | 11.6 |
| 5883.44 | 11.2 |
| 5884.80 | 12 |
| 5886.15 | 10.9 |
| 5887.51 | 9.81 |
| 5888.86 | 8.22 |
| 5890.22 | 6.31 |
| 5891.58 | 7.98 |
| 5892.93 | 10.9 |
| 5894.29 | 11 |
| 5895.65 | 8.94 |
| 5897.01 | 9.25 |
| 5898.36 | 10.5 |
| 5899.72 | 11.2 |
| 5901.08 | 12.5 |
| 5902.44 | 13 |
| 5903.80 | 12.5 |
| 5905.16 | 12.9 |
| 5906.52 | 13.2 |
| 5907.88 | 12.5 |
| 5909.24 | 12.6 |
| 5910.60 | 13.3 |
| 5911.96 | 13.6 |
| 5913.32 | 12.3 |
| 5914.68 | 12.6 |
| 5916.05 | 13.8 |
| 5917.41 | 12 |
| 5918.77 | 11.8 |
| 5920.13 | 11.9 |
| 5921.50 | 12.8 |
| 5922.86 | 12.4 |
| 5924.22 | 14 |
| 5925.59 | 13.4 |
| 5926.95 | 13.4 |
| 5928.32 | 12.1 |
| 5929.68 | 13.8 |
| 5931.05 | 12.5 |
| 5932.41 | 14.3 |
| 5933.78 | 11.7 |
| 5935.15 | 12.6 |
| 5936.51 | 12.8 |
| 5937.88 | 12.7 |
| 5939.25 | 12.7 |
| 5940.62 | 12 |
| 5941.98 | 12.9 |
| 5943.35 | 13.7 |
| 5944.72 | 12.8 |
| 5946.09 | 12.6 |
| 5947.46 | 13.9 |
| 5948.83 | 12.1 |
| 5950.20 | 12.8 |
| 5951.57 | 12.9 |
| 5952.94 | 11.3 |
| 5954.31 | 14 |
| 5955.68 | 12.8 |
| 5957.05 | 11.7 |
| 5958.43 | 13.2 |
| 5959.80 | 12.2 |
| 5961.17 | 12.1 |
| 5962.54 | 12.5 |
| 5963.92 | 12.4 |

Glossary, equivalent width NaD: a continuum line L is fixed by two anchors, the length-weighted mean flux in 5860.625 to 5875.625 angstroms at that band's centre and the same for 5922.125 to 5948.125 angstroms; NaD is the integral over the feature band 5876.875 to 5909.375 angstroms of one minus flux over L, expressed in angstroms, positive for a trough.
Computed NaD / 4.05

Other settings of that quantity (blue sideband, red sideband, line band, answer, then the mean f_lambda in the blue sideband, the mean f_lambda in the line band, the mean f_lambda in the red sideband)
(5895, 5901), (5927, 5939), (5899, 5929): -3.5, 10.2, 12.7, 12.8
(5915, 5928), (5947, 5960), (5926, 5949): -0.3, 12.8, 12.9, 12.7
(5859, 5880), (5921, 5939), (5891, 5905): 2.0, 12.4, 10.9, 13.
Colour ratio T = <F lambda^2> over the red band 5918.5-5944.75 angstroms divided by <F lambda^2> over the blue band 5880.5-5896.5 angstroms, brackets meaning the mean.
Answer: 1.30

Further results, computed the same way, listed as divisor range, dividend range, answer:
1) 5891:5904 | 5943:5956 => 1.22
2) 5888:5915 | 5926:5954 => 1.15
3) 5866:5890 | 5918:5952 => 1.12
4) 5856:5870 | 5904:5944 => 1.07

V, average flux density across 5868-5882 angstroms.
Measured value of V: 12.3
